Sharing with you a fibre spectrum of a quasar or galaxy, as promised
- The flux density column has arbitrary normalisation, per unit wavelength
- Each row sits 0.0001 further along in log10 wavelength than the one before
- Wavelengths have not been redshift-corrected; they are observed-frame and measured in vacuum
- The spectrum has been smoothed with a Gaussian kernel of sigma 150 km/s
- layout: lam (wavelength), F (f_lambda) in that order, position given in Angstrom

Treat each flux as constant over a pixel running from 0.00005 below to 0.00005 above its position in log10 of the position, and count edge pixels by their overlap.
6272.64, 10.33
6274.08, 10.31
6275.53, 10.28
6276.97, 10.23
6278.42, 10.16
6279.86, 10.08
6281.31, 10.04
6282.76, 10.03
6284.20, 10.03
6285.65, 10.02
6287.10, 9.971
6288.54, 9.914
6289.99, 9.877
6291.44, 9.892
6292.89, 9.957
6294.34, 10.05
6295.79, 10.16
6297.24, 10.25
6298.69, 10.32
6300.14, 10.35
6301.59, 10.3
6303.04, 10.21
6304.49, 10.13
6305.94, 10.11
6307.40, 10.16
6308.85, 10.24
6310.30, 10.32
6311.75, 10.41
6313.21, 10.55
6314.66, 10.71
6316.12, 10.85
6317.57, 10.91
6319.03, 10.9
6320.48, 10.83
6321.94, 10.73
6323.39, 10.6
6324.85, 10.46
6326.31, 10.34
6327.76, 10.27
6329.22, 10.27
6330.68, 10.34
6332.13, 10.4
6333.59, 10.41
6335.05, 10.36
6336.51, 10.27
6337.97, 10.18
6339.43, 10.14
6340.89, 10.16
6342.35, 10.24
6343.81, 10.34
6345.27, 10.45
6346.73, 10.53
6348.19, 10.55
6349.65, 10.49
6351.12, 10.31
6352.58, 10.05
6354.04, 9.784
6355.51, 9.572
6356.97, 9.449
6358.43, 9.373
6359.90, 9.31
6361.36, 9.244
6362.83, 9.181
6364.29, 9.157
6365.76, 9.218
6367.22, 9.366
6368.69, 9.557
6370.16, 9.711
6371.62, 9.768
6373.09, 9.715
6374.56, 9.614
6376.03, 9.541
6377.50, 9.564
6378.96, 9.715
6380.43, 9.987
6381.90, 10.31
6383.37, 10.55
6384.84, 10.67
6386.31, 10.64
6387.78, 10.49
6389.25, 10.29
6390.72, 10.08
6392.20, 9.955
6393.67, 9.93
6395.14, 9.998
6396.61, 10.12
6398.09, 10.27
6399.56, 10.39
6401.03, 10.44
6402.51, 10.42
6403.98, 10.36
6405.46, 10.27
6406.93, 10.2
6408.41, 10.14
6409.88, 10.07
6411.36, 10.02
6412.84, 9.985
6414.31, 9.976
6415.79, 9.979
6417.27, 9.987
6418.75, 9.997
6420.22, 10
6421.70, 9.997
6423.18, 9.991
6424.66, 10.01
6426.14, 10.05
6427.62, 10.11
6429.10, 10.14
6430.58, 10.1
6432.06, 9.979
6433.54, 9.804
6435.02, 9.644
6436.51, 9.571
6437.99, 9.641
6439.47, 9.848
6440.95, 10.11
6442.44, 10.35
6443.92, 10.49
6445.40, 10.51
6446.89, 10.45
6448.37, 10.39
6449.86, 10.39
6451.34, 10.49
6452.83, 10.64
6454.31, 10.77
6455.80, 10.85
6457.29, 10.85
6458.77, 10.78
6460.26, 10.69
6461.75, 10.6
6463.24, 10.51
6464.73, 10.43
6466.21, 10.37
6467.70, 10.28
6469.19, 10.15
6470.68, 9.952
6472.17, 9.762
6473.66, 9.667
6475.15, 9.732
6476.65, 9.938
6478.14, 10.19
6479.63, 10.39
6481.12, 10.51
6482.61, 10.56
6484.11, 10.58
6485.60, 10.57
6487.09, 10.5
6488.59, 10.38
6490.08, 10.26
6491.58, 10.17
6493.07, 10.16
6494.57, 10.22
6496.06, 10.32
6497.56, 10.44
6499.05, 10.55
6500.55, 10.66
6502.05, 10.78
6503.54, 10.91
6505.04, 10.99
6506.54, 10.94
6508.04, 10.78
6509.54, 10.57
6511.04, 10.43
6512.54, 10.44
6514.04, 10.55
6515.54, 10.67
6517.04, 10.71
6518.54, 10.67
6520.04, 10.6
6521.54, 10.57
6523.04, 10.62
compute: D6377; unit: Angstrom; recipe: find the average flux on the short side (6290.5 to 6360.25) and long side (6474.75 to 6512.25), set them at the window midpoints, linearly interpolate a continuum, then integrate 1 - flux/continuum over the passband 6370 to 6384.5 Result 0.64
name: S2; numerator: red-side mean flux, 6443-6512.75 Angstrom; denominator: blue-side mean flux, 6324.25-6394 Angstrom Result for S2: 1.0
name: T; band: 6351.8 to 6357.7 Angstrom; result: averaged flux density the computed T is 9.73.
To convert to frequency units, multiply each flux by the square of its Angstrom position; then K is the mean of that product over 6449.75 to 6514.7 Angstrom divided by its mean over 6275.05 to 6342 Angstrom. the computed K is 1.1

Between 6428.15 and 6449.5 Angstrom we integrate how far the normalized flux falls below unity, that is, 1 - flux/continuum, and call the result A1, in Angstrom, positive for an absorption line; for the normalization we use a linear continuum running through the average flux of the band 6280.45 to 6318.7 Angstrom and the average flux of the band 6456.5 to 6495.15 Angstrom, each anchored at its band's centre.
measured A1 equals 0.4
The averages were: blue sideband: 10.2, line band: 10.1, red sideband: 10.3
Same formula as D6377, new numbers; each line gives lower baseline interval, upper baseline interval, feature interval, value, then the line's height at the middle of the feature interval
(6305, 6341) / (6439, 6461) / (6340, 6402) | 3.03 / 10.5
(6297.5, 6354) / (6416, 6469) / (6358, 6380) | 1.83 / 10.3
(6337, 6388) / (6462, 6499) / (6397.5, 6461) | -0.65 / 10.1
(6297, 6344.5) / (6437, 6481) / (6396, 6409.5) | 0.08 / 10.4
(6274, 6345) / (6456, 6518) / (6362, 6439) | 2.92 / 10.4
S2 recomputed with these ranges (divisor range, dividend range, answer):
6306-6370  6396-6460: 1.00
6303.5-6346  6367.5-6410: 0.97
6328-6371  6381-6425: 1.02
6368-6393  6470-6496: 1.02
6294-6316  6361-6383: 0.93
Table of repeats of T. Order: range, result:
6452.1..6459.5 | 10.8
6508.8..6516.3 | 10.5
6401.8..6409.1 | 10.3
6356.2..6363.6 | 9.32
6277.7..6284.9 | 10.1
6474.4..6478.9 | 9.94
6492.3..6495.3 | 10.2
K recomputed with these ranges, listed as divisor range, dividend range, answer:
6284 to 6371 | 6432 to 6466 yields 1.06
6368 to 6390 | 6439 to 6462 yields 1.07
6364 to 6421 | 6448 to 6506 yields 1.07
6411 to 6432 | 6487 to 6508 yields 1.08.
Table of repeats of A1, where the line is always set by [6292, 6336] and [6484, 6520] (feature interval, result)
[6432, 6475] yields 0.98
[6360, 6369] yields 1.00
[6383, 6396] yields 0.22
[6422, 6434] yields 0.53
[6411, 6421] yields 0.47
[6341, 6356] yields 0.26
